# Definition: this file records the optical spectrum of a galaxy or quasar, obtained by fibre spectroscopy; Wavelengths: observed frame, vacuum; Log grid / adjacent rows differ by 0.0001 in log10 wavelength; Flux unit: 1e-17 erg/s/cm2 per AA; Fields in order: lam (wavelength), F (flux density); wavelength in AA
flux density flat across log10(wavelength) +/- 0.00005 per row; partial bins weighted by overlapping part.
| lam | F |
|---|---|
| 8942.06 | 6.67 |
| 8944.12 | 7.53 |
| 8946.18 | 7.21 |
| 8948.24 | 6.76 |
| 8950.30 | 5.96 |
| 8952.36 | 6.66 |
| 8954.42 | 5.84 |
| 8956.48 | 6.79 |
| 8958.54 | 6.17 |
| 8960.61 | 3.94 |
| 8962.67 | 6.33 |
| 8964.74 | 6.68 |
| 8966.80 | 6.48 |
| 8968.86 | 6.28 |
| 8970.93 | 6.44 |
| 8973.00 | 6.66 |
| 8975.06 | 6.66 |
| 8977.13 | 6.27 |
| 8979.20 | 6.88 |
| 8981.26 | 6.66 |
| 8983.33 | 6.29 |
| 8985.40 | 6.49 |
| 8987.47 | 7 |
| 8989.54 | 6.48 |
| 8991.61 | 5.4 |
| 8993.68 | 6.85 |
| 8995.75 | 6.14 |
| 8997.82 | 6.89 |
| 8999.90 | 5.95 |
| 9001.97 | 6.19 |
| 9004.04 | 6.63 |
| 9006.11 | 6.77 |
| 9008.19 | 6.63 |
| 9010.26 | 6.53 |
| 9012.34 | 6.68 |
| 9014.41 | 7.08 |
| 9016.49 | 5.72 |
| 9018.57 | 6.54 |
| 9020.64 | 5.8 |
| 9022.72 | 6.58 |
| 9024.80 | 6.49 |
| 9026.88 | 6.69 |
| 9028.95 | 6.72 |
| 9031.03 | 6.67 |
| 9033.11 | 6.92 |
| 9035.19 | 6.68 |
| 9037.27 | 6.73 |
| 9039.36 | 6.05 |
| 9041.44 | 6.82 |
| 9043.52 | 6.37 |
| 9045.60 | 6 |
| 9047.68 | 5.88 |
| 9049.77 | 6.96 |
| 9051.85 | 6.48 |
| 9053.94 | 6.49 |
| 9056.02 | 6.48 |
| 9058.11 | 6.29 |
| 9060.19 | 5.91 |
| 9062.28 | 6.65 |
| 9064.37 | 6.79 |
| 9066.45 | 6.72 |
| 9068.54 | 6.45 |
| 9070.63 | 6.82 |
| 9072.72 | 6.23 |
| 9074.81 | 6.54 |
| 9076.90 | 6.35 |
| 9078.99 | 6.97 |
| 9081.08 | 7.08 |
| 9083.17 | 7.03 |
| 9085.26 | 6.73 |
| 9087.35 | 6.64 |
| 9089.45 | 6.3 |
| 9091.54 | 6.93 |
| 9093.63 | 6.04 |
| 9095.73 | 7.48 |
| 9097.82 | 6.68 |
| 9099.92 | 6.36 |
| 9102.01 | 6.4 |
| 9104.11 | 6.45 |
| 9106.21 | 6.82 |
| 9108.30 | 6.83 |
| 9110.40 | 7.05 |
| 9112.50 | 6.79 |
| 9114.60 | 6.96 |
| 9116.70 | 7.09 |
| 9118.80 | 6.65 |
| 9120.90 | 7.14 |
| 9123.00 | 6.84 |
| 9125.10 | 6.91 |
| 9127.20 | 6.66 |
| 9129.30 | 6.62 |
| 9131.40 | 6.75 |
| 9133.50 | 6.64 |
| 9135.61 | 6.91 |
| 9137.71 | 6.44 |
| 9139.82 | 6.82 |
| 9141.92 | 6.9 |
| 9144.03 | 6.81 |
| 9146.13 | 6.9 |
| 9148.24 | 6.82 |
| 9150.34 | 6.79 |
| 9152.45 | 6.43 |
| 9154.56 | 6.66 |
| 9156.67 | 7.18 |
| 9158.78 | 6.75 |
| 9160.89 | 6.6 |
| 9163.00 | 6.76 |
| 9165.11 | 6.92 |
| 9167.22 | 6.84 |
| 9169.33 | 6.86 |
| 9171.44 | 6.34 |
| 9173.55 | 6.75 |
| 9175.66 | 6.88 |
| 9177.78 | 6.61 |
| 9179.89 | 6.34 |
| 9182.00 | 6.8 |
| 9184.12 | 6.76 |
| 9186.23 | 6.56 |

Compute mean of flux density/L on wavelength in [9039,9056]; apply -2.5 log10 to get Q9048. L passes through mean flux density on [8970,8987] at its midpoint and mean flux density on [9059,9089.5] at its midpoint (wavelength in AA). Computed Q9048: 0.03 mag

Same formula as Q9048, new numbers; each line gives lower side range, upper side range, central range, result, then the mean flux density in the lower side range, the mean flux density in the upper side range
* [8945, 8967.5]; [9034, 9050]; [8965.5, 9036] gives -0.03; 6.26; 6.41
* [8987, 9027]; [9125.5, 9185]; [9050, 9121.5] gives -0.01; 6.44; 6.74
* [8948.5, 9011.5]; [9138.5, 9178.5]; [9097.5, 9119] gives -0.01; 6.37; 6.77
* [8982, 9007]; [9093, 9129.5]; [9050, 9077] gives 0.02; 6.42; 6.78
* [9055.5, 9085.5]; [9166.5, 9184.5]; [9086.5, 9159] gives -0.02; 6.6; 6.68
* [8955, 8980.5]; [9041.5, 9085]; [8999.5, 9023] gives 0.00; 6.3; 6.54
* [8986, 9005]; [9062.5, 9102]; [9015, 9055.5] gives 0.01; 6.39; 6.67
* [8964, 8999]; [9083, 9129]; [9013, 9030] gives 0.02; 6.5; 6.76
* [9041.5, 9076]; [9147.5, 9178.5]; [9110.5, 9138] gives -0.03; 6.45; 6.75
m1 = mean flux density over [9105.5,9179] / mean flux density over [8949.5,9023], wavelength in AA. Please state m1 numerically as 1.1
